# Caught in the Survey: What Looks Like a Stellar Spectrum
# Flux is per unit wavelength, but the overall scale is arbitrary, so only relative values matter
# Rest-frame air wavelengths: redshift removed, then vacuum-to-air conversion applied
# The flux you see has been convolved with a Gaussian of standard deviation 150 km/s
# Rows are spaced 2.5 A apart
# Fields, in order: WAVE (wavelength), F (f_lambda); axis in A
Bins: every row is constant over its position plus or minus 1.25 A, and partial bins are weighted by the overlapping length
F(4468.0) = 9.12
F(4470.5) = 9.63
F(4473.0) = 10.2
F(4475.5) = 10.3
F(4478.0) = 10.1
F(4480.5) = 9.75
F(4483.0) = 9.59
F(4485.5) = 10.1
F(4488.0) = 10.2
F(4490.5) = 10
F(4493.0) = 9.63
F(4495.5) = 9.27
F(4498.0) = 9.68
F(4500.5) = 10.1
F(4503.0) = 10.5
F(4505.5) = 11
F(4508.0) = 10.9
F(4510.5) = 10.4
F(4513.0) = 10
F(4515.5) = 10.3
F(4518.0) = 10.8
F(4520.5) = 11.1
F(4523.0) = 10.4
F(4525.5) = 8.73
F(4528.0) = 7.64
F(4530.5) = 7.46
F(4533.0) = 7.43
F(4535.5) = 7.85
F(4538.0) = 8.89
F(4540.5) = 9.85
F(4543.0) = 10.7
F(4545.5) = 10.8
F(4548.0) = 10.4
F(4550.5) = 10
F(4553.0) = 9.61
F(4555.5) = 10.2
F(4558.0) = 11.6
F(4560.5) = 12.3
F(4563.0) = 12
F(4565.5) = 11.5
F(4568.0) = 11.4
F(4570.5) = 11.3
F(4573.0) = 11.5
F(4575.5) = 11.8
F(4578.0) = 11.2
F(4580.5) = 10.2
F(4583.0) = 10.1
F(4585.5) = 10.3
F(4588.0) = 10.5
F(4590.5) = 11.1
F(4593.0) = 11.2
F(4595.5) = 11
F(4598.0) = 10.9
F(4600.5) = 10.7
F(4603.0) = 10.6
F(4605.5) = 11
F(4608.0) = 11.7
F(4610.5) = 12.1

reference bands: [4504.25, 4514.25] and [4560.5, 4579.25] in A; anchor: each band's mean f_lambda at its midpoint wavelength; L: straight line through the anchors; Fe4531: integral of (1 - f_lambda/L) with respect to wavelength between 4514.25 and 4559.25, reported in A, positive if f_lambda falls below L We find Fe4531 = 5.63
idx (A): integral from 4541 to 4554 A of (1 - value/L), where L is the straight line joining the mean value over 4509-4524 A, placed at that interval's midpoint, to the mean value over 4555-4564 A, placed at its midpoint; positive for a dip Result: 1.2 A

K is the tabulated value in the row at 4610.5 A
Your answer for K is 12.1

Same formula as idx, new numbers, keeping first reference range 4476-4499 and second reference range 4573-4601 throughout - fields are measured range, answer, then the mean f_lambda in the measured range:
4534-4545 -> 1.05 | 9.38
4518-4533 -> 1.67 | 9.07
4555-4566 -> -1.07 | 11.6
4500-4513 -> -0.68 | 10.6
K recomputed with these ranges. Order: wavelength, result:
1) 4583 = 10.1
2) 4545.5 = 10.8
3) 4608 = 11.7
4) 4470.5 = 9.63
